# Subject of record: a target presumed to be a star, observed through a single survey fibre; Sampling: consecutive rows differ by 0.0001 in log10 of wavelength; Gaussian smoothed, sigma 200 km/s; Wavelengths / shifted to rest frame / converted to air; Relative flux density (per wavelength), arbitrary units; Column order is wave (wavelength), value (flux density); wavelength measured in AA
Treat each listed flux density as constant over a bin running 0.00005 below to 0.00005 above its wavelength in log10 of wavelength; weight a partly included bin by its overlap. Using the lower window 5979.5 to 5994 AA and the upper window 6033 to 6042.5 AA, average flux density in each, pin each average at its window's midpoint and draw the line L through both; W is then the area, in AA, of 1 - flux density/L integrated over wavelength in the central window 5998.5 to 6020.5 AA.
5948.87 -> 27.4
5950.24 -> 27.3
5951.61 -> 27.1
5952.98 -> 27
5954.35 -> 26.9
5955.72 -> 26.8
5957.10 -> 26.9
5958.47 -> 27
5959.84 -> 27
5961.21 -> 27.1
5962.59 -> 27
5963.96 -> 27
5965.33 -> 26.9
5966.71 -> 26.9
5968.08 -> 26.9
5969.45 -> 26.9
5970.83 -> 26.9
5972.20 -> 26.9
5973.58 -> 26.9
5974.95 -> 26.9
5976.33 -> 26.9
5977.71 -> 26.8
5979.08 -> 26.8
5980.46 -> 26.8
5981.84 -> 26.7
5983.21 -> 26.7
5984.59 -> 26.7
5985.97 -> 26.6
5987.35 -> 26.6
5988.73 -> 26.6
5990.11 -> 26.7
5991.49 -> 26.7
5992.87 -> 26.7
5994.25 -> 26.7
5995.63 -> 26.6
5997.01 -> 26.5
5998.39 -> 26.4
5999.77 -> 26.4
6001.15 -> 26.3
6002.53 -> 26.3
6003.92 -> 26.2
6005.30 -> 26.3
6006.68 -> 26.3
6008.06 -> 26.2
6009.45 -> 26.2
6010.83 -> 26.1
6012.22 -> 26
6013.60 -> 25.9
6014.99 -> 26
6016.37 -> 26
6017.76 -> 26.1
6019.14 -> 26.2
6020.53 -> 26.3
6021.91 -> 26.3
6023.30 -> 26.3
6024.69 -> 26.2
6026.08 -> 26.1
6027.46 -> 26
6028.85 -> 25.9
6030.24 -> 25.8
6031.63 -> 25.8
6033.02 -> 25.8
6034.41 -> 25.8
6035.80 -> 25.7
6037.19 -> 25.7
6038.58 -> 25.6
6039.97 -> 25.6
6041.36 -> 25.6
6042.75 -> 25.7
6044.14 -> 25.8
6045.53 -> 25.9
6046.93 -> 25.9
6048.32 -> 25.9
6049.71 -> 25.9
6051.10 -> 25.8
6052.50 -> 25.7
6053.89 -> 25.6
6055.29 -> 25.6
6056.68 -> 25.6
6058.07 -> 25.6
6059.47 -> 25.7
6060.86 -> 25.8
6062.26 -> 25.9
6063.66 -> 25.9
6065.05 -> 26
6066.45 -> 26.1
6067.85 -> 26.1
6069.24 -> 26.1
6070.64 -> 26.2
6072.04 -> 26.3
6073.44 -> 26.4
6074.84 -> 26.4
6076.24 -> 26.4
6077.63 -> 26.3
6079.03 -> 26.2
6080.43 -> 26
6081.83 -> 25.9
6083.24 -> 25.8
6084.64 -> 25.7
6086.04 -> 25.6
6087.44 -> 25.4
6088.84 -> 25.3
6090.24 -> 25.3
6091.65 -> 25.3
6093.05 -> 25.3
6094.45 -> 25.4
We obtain 0.0 AA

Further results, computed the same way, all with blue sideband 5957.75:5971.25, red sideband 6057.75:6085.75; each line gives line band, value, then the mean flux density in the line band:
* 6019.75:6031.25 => 0.1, 26.1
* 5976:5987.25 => 0.0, 26.7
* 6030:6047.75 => 0.4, 25.7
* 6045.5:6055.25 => 0.2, 25.8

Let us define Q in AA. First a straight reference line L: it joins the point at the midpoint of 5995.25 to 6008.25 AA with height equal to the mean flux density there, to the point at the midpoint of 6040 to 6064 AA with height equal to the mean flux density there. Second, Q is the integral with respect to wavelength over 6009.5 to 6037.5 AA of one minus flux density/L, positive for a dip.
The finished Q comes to 0.1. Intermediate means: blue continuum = 26.4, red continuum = 25.8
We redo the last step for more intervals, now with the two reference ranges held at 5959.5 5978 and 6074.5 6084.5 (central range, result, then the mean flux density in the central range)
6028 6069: 0.8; 25.8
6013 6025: 0.2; 26.1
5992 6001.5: 0.1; 26.5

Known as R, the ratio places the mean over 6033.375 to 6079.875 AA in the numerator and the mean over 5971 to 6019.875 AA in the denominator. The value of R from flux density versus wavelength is 1.0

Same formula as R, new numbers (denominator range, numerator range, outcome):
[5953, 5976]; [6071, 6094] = 0.96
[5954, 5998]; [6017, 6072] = 0.97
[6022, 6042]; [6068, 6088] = 1.01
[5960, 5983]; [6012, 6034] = 0.97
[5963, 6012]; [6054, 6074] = 0.97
